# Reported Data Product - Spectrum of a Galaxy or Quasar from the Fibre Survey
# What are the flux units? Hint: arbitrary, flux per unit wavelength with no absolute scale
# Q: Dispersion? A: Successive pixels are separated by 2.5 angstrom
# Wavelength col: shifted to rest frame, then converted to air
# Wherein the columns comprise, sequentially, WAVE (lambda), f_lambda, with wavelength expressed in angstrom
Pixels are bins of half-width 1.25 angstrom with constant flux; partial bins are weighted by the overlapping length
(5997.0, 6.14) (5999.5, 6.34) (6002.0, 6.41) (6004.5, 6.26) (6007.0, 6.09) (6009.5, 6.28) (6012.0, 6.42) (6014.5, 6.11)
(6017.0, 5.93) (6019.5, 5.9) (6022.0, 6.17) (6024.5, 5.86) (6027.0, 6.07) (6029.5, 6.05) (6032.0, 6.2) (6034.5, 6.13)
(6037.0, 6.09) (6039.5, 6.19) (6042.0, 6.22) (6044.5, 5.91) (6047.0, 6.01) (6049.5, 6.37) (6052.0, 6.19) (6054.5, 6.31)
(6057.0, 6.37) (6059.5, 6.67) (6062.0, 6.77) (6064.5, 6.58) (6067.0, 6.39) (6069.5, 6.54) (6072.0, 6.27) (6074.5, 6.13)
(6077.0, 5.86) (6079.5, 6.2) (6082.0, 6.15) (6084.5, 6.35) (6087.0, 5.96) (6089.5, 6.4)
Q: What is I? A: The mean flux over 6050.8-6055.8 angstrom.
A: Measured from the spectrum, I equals 6.25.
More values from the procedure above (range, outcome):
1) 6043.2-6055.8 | 6.16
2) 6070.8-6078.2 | 6.09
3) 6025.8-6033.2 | 6.11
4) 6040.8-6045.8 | 6.06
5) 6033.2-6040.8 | 6.14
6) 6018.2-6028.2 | 6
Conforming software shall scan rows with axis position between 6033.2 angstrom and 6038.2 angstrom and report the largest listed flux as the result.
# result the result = 6.13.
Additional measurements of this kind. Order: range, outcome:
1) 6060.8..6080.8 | 6.77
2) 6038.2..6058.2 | 6.37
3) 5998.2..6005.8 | 6.41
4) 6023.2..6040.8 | 6.2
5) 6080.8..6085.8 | 6.35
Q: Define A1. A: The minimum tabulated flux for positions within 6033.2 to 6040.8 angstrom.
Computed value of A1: 6.09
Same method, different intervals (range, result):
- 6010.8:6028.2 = 5.86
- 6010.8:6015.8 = 6.11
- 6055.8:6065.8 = 6.37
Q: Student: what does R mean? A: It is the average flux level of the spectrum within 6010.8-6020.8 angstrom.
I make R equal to 6.09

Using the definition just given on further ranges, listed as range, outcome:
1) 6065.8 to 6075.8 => 6.33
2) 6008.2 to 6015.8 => 6.27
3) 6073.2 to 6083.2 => 6.09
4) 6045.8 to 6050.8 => 6.19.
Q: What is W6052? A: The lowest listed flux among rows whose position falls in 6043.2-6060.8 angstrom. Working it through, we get 5.91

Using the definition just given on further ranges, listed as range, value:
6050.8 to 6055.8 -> 6.19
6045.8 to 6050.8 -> 6.01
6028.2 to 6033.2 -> 6.05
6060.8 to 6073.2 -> 6.27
